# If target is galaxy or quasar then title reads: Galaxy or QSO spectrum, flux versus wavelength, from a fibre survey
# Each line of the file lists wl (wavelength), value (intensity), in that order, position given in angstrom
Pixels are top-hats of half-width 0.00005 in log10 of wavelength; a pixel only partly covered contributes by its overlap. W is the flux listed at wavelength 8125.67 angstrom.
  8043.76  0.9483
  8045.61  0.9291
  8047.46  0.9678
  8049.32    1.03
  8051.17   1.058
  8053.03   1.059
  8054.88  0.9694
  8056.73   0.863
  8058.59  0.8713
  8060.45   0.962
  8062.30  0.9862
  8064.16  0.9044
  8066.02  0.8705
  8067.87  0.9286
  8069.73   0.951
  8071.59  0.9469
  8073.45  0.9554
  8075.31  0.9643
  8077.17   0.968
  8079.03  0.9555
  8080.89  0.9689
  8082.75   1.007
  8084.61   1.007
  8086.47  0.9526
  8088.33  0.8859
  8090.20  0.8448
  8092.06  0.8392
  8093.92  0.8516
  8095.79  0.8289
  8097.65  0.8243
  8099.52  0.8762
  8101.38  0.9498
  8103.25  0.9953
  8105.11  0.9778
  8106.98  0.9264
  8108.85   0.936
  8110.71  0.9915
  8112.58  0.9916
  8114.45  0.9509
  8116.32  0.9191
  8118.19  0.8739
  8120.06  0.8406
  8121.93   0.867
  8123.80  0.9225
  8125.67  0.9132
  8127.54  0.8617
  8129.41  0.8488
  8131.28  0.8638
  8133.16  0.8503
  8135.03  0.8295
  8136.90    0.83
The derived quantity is 0.9132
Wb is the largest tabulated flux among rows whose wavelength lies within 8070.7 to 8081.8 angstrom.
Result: 0.9689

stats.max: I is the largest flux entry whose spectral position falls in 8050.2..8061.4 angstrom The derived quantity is 1.059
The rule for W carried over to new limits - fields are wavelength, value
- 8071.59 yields 0.9469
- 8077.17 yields 0.968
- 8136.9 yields 0.83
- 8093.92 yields 0.8516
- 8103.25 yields 0.9953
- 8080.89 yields 0.9689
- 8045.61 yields 0.9291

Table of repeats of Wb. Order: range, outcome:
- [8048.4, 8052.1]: 1.058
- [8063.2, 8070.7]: 0.951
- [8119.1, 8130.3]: 0.9225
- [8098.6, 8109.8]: 0.9953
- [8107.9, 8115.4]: 0.9916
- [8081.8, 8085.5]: 1.007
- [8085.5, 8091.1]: 0.9526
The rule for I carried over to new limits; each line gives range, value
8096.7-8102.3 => 0.9498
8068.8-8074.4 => 0.9554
